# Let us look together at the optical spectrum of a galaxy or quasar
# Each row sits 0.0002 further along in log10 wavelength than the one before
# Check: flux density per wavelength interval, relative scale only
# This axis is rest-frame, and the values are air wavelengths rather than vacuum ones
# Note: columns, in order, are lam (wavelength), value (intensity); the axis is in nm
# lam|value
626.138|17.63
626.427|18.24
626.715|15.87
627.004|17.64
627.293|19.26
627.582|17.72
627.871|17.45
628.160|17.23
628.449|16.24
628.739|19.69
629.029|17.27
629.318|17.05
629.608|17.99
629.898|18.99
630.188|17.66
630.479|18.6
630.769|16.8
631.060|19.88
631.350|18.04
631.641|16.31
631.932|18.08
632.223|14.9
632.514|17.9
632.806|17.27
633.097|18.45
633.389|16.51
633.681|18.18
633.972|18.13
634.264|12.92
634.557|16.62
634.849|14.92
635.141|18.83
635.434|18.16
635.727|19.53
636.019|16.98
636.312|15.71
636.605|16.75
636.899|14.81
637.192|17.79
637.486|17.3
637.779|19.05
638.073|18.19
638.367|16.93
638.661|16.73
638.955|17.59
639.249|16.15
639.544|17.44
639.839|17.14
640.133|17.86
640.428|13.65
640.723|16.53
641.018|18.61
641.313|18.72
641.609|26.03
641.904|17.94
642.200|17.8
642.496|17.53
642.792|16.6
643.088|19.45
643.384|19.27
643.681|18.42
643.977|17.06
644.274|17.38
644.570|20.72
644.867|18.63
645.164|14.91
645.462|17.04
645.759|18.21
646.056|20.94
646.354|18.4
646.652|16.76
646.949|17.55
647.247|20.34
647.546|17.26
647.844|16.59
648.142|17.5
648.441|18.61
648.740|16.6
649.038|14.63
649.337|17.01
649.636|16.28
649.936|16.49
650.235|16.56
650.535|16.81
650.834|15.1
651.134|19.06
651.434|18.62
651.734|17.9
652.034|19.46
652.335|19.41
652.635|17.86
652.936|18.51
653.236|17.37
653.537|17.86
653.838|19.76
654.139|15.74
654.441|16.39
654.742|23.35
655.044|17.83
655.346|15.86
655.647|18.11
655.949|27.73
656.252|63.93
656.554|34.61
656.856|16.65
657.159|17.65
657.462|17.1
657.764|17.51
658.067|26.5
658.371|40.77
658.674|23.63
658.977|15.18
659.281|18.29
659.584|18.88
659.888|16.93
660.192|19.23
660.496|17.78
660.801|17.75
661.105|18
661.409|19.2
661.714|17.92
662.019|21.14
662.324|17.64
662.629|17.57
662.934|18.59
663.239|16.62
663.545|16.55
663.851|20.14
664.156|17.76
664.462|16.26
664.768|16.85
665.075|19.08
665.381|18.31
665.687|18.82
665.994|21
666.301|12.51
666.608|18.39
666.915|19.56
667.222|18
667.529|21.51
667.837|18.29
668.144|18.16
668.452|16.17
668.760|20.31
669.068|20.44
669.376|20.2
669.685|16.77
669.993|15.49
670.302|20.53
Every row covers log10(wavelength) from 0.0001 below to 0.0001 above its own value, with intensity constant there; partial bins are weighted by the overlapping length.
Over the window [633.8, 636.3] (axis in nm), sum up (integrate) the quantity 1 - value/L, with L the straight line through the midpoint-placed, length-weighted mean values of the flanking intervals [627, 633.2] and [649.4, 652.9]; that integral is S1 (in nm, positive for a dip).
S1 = 0.11 nm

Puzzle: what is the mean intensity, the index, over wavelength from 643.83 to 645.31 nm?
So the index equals 17.7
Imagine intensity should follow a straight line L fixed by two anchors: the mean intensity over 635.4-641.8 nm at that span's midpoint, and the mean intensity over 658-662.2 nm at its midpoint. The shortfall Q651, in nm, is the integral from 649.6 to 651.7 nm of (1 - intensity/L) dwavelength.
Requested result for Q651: 0.24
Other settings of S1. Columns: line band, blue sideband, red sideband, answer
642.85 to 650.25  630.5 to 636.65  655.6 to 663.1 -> 0.78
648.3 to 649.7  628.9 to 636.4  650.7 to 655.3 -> 0.11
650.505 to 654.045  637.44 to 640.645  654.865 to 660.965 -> 0.52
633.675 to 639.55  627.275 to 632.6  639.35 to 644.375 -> 0.28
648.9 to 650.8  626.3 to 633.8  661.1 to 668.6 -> 0.18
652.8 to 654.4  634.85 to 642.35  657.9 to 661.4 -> 0.19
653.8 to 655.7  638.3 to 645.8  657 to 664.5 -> 0.09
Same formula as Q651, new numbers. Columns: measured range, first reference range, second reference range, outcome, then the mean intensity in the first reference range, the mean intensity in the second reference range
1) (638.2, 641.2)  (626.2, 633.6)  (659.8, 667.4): 0.15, 17.6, 18.1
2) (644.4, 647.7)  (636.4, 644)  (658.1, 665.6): -0.02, 17.7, 19.3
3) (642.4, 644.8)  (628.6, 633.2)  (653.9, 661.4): 0.19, 17.8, 22.2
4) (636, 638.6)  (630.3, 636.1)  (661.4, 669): 0.06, 17.4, 18.3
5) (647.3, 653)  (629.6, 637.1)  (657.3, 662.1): 0.54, 17.3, 20.3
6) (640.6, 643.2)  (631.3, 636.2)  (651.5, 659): 0.04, 17.1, 22.4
